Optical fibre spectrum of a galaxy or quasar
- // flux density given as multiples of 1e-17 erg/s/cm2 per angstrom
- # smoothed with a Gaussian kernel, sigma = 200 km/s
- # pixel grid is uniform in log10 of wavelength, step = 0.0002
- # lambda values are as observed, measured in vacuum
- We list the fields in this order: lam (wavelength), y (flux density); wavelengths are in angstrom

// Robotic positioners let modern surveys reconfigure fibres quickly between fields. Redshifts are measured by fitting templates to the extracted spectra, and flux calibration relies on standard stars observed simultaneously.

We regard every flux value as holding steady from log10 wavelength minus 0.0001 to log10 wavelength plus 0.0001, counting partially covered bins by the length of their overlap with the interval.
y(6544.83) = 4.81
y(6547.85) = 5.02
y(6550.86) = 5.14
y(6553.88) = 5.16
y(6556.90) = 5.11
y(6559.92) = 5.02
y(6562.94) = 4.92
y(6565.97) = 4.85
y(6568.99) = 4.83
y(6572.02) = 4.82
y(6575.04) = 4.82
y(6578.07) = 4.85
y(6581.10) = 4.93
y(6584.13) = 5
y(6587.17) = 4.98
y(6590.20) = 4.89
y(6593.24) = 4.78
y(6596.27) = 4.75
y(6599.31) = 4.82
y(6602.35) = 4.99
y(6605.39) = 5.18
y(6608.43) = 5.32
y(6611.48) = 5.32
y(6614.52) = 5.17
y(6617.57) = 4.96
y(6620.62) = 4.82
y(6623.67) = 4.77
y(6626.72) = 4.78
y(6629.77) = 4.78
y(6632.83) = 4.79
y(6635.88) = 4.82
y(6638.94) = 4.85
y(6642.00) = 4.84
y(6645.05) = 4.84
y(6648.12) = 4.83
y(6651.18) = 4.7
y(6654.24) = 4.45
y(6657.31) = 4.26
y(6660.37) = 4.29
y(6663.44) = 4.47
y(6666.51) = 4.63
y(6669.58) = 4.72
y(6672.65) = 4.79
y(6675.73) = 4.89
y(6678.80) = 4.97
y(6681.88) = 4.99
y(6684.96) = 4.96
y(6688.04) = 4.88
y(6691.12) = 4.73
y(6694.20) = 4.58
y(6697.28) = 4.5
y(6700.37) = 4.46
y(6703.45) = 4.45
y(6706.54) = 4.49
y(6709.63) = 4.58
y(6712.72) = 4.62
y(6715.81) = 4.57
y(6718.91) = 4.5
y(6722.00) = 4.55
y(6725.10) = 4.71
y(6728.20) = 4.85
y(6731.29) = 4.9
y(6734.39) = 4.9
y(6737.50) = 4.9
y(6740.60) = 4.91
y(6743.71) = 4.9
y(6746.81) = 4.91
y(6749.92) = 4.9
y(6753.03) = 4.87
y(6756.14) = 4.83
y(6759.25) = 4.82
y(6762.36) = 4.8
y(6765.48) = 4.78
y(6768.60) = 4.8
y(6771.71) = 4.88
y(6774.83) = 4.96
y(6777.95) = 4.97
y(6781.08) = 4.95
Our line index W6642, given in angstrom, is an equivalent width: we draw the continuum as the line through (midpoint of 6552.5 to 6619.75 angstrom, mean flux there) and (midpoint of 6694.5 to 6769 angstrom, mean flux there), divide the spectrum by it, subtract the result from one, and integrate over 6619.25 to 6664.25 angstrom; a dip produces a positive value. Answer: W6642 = 1.76 angstrom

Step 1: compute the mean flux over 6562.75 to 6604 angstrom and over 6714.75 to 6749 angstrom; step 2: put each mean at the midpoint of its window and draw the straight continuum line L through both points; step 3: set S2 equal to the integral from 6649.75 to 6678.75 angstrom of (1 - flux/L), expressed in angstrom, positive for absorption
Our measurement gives 1.4 angstrom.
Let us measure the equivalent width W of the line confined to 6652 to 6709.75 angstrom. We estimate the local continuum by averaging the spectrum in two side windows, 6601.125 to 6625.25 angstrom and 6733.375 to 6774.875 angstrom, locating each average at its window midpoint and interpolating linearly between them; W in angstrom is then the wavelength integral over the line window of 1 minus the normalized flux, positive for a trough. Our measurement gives 3.8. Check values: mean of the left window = 5.07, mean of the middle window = 4.64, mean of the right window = 4.86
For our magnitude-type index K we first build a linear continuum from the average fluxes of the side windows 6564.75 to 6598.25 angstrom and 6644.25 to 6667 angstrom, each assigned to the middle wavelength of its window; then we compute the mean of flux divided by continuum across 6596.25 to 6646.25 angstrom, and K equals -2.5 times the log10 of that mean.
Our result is -0.05 mag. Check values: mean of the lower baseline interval 4.86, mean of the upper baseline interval 4.55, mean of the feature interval 4.94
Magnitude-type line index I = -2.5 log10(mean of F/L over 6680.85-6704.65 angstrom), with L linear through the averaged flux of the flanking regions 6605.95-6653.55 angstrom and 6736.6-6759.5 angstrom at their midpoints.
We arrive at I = 0.05 mag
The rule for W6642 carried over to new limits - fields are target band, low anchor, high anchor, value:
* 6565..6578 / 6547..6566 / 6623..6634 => 0.4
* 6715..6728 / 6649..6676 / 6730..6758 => 0.5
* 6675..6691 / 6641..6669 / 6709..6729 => -1.1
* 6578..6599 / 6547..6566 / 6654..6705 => 0.3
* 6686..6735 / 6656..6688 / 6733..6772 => 1.4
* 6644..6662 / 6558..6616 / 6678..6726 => 0.9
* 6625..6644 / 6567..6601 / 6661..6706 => -0.1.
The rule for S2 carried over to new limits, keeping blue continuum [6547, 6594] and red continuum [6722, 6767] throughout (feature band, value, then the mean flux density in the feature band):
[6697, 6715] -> 1.28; 4.52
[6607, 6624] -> -0.55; 5.08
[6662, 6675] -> 0.59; 4.67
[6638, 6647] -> 0.11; 4.84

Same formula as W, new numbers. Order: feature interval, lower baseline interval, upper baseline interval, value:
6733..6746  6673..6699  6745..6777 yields -0.2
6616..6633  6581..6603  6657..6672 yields -0.4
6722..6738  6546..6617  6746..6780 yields 0.2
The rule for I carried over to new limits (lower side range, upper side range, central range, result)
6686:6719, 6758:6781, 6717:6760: -0.02 mag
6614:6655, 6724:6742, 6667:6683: 0.00 mag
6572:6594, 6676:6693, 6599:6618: -0.05 mag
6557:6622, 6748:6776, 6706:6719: 0.07 mag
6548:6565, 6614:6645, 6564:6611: 0.01 mag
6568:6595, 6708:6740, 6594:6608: -0.02 mag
